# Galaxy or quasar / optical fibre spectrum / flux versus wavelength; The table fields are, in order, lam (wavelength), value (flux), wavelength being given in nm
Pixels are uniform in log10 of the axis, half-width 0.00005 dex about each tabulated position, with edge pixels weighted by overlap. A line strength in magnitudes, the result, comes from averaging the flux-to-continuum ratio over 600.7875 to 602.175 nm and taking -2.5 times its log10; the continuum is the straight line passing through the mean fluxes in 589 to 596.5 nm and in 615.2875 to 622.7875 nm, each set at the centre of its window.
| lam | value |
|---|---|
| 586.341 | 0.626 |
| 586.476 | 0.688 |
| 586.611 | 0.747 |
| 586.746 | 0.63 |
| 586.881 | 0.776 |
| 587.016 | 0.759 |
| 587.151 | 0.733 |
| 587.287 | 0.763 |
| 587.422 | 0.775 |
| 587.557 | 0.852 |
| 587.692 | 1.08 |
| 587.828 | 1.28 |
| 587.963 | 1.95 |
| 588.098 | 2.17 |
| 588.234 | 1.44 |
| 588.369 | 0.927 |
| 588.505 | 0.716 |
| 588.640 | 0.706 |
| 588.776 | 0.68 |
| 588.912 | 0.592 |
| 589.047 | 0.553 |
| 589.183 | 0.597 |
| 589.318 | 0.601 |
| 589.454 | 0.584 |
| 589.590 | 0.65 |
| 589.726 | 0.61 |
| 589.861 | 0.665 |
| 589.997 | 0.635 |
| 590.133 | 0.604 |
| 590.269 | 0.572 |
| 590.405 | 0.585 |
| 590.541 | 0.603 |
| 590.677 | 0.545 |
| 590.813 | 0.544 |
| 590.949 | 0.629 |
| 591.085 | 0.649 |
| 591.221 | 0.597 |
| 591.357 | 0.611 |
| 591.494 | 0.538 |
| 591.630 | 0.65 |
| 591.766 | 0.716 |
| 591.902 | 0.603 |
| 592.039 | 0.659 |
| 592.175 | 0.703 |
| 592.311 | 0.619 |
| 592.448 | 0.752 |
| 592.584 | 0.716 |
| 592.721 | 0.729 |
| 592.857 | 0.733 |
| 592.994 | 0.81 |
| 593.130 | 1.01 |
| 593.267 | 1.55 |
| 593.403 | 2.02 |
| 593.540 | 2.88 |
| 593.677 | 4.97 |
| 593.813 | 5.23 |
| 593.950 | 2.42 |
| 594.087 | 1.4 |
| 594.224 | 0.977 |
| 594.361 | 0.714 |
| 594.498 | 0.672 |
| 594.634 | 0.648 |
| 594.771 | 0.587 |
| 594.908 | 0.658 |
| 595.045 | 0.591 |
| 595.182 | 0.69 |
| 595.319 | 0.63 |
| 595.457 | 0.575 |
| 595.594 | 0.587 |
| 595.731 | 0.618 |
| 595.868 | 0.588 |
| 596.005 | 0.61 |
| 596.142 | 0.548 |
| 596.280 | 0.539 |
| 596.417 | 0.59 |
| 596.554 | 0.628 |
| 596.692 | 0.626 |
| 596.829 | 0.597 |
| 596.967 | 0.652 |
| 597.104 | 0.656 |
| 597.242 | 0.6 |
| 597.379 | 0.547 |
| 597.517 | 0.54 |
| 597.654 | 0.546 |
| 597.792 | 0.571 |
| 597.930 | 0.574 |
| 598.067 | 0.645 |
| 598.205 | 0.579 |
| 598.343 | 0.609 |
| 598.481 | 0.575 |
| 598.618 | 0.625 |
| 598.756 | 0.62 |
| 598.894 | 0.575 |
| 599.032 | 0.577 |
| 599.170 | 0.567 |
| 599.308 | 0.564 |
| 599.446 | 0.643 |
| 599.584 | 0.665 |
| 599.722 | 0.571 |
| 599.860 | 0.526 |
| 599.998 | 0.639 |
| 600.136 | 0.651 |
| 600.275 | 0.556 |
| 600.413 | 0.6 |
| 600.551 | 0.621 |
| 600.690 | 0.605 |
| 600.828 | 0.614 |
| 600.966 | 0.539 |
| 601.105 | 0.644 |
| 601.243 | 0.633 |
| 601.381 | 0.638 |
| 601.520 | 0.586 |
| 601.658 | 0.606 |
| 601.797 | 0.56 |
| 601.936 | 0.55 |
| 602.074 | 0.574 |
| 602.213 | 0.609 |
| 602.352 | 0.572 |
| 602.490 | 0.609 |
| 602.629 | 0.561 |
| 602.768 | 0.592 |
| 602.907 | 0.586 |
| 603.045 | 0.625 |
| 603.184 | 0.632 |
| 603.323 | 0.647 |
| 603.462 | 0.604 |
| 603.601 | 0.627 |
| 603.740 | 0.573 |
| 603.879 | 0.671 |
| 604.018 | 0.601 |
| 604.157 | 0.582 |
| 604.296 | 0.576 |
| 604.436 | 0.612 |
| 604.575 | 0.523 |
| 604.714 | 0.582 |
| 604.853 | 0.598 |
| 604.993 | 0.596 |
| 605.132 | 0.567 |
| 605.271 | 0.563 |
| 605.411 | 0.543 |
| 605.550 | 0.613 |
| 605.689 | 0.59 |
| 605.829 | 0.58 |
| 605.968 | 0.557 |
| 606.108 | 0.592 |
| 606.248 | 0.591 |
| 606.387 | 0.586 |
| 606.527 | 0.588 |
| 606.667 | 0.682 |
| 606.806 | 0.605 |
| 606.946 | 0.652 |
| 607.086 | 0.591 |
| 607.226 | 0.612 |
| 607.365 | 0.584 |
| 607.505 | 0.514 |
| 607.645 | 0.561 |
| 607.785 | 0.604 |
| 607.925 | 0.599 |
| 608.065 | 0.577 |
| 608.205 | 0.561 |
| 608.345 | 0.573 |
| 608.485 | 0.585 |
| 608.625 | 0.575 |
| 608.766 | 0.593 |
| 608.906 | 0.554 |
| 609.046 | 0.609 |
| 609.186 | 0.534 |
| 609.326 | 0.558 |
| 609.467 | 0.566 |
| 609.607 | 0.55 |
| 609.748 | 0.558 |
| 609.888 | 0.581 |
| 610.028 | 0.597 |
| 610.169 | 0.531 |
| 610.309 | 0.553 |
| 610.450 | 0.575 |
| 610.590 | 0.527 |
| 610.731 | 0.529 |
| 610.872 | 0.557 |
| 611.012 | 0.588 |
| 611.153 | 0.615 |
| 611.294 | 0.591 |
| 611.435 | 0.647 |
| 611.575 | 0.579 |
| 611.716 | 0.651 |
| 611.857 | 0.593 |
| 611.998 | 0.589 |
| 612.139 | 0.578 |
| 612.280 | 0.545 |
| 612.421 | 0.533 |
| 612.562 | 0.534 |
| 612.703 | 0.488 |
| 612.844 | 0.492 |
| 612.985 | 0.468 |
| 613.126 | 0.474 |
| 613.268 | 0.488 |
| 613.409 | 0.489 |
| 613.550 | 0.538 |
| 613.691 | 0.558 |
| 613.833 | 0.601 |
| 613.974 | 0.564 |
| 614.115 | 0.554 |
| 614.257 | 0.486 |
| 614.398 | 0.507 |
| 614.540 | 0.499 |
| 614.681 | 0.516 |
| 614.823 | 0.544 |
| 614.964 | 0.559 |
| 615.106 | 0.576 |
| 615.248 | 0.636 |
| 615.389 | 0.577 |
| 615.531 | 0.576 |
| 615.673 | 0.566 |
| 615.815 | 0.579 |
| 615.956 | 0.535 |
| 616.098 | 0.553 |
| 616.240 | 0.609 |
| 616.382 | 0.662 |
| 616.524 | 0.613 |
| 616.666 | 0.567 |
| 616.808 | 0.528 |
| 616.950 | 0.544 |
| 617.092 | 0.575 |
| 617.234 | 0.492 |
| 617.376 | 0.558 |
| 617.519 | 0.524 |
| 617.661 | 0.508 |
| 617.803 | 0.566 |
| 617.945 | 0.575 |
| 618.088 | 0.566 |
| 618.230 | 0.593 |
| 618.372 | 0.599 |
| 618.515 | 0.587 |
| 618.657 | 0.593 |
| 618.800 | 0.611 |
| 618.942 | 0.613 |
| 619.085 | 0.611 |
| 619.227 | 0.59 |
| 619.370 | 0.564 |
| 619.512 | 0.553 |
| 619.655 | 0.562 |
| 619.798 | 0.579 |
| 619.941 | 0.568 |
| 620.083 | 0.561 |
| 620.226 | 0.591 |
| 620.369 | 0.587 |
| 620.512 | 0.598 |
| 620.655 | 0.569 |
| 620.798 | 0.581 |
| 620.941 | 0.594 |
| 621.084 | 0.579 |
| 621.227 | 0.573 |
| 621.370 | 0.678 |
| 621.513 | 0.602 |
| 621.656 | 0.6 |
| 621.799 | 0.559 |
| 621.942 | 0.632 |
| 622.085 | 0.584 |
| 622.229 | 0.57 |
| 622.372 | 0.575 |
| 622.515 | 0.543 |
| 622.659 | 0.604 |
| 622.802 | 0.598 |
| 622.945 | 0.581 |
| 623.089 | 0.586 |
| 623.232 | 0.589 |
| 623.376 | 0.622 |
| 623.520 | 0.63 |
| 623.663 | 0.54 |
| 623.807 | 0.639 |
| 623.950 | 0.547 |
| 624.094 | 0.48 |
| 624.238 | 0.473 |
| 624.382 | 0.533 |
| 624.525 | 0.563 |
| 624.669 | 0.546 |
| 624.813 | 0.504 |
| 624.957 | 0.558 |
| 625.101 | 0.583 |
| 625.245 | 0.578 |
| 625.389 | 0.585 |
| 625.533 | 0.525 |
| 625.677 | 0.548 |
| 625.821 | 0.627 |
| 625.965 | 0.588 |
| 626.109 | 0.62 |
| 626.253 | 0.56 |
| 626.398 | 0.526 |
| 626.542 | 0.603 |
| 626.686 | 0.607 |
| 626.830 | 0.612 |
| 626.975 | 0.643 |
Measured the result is 0.35 mag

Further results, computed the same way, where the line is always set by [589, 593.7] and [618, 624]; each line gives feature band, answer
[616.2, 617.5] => 0.11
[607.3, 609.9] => 0.23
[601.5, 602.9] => 0.29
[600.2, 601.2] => 0.28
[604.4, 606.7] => 0.24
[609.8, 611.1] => 0.22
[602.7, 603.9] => 0.22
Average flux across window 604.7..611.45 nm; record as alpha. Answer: 0.58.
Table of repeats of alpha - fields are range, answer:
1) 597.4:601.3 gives 0.595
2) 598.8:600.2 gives 0.598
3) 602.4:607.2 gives 0.597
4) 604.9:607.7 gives 0.589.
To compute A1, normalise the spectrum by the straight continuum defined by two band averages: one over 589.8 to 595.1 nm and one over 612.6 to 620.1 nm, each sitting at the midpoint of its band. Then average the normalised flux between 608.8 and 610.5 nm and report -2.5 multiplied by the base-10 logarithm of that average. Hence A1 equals 0.24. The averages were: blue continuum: 1.07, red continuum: 0.556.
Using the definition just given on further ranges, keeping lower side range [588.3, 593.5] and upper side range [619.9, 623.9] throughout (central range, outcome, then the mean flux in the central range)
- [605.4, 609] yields 0.12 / 0.588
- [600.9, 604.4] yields 0.13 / 0.6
